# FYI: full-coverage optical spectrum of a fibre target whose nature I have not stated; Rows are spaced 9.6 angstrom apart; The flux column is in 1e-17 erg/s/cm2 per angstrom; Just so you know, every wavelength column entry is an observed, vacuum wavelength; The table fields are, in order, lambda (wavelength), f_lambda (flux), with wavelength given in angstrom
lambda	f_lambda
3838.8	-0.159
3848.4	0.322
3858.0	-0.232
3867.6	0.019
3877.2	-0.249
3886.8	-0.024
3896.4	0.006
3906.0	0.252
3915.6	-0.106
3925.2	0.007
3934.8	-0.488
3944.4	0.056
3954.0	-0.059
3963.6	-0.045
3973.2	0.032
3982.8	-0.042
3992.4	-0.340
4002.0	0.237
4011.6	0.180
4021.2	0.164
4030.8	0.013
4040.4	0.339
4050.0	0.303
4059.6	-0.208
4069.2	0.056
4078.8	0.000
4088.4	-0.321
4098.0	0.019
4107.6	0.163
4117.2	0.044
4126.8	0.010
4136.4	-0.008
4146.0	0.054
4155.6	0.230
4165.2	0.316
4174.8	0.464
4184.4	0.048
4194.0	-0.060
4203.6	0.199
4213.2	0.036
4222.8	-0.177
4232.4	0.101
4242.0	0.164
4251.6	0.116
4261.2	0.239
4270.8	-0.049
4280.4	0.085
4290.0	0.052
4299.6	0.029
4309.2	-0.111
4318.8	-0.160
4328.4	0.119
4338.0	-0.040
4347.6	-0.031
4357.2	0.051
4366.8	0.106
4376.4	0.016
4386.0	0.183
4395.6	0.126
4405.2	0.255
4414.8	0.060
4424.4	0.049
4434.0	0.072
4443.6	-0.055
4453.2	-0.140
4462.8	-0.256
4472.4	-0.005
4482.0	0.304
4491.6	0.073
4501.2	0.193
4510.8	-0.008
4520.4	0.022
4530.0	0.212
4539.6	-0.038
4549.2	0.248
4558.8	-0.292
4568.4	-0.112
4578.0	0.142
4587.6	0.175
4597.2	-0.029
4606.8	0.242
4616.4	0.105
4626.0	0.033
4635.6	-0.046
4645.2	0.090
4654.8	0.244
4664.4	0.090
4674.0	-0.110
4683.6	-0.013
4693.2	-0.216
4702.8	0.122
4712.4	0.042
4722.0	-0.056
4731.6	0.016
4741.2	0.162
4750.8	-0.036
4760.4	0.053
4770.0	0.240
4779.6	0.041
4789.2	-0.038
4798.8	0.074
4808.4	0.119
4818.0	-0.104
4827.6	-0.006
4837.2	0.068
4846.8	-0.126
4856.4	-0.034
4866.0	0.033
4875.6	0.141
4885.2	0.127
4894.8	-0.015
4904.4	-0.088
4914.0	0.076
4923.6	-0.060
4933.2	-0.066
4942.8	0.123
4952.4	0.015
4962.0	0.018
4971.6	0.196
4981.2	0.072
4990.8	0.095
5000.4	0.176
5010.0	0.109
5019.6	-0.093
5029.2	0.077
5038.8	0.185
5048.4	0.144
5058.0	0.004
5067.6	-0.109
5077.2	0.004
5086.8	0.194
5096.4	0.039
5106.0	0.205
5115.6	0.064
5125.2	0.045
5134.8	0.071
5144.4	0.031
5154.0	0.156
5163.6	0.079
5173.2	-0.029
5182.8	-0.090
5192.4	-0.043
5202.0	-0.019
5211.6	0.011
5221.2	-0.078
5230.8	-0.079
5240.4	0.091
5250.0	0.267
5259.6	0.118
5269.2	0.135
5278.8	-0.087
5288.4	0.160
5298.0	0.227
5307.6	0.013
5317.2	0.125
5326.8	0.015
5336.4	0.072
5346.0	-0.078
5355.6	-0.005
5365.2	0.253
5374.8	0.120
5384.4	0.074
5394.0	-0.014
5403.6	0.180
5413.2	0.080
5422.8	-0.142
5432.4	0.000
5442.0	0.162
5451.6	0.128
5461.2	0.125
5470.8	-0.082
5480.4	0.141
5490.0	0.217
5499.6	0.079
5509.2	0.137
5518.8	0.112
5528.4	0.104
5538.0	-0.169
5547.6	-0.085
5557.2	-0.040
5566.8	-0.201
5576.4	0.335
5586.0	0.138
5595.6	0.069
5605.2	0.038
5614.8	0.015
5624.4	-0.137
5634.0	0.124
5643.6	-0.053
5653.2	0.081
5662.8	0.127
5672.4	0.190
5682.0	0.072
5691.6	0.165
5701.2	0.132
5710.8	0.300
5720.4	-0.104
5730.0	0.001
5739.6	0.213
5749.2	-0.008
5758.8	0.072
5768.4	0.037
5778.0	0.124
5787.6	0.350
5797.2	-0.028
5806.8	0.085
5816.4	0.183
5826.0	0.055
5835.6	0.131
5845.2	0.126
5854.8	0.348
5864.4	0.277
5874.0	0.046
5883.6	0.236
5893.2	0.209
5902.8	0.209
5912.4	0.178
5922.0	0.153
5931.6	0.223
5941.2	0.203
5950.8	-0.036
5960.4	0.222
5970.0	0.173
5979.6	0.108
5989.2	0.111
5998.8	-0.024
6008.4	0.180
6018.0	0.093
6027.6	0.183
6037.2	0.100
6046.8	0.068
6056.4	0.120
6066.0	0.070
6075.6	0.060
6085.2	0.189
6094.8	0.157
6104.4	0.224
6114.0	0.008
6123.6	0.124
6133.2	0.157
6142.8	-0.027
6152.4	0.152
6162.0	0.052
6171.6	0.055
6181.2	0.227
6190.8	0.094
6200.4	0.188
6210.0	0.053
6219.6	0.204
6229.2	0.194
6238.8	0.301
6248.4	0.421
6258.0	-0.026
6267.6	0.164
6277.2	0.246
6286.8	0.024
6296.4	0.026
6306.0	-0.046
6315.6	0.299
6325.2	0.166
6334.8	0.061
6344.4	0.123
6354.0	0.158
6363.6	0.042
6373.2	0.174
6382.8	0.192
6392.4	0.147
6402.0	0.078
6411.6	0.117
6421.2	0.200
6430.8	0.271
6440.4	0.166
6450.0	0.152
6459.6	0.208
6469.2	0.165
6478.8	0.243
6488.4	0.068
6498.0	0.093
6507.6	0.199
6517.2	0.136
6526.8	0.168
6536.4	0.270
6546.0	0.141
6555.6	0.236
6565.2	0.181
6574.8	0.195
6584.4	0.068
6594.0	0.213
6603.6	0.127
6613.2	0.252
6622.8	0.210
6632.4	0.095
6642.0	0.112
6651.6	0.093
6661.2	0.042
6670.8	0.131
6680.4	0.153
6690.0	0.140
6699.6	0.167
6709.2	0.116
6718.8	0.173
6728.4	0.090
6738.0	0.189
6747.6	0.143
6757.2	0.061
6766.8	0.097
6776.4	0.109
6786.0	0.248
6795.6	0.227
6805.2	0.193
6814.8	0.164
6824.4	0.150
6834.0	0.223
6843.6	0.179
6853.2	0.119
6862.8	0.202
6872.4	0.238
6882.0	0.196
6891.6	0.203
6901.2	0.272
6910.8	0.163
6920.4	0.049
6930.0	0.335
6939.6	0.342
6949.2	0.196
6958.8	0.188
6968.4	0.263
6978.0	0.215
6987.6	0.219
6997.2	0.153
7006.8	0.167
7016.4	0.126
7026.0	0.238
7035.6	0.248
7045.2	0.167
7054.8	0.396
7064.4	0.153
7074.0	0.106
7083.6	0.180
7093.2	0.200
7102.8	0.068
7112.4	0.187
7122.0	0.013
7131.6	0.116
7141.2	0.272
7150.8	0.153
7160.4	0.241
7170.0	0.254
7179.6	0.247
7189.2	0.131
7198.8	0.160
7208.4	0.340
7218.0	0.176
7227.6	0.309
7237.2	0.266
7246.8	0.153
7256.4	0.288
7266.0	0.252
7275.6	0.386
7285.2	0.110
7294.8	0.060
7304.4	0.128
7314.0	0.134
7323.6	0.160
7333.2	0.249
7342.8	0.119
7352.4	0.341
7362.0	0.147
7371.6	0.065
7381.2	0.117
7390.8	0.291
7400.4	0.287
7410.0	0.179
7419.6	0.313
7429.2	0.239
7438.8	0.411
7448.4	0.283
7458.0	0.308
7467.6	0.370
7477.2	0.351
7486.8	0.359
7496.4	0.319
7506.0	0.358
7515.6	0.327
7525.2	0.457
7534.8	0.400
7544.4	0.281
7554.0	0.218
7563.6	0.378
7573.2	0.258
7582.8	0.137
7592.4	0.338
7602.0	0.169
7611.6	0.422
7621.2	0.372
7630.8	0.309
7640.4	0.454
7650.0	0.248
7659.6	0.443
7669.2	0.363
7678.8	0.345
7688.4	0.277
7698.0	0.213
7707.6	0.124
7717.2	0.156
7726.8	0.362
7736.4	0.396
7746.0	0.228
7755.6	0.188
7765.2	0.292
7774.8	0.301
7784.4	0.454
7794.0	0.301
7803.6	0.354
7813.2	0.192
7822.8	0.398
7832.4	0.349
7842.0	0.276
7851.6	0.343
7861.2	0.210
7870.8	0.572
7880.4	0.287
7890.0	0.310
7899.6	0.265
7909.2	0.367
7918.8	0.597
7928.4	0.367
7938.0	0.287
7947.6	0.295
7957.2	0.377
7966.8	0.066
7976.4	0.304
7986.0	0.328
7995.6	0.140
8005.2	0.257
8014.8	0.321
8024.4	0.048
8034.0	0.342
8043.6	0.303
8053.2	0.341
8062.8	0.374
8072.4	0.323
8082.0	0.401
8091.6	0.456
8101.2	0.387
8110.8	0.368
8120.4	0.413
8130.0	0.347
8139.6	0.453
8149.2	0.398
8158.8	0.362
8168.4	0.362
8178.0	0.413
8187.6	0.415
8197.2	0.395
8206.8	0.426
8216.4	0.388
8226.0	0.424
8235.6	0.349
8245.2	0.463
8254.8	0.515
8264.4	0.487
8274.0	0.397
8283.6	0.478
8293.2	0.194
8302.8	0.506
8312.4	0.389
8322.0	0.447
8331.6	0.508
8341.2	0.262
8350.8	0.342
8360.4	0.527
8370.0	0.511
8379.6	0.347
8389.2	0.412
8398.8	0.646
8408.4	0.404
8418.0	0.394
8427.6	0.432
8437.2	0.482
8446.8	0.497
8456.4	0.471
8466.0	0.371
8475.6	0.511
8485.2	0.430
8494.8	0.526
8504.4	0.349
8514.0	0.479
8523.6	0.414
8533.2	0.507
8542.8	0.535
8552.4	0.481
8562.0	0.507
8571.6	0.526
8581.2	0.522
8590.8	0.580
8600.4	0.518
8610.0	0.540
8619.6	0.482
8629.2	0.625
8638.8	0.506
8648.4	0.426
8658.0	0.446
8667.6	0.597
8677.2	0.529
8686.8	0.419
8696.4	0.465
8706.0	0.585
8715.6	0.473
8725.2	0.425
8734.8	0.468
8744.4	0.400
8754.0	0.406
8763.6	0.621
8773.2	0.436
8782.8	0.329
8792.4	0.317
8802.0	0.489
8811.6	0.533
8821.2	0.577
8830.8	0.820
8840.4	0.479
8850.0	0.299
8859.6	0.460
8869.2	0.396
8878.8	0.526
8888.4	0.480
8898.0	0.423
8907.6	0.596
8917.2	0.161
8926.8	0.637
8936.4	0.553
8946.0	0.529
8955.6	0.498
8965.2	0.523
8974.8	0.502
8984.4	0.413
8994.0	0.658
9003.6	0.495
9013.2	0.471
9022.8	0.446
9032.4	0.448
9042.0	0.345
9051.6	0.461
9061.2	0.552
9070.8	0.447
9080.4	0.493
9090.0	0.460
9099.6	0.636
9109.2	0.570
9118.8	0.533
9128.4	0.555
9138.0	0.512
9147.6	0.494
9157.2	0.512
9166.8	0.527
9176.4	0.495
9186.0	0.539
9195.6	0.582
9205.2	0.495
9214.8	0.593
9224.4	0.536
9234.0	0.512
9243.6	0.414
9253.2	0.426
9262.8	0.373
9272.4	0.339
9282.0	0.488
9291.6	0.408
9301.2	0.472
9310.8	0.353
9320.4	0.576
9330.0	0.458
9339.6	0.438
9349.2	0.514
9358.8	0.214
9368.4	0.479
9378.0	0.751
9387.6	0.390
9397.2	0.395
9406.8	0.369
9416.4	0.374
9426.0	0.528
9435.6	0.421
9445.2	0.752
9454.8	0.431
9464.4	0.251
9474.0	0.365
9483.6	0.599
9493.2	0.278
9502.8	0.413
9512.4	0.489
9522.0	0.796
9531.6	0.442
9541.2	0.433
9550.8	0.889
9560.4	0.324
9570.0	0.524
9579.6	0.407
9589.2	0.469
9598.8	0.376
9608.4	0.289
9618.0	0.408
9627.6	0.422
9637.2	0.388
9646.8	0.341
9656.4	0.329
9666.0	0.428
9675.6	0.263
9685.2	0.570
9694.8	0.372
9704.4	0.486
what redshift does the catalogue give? 0.86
